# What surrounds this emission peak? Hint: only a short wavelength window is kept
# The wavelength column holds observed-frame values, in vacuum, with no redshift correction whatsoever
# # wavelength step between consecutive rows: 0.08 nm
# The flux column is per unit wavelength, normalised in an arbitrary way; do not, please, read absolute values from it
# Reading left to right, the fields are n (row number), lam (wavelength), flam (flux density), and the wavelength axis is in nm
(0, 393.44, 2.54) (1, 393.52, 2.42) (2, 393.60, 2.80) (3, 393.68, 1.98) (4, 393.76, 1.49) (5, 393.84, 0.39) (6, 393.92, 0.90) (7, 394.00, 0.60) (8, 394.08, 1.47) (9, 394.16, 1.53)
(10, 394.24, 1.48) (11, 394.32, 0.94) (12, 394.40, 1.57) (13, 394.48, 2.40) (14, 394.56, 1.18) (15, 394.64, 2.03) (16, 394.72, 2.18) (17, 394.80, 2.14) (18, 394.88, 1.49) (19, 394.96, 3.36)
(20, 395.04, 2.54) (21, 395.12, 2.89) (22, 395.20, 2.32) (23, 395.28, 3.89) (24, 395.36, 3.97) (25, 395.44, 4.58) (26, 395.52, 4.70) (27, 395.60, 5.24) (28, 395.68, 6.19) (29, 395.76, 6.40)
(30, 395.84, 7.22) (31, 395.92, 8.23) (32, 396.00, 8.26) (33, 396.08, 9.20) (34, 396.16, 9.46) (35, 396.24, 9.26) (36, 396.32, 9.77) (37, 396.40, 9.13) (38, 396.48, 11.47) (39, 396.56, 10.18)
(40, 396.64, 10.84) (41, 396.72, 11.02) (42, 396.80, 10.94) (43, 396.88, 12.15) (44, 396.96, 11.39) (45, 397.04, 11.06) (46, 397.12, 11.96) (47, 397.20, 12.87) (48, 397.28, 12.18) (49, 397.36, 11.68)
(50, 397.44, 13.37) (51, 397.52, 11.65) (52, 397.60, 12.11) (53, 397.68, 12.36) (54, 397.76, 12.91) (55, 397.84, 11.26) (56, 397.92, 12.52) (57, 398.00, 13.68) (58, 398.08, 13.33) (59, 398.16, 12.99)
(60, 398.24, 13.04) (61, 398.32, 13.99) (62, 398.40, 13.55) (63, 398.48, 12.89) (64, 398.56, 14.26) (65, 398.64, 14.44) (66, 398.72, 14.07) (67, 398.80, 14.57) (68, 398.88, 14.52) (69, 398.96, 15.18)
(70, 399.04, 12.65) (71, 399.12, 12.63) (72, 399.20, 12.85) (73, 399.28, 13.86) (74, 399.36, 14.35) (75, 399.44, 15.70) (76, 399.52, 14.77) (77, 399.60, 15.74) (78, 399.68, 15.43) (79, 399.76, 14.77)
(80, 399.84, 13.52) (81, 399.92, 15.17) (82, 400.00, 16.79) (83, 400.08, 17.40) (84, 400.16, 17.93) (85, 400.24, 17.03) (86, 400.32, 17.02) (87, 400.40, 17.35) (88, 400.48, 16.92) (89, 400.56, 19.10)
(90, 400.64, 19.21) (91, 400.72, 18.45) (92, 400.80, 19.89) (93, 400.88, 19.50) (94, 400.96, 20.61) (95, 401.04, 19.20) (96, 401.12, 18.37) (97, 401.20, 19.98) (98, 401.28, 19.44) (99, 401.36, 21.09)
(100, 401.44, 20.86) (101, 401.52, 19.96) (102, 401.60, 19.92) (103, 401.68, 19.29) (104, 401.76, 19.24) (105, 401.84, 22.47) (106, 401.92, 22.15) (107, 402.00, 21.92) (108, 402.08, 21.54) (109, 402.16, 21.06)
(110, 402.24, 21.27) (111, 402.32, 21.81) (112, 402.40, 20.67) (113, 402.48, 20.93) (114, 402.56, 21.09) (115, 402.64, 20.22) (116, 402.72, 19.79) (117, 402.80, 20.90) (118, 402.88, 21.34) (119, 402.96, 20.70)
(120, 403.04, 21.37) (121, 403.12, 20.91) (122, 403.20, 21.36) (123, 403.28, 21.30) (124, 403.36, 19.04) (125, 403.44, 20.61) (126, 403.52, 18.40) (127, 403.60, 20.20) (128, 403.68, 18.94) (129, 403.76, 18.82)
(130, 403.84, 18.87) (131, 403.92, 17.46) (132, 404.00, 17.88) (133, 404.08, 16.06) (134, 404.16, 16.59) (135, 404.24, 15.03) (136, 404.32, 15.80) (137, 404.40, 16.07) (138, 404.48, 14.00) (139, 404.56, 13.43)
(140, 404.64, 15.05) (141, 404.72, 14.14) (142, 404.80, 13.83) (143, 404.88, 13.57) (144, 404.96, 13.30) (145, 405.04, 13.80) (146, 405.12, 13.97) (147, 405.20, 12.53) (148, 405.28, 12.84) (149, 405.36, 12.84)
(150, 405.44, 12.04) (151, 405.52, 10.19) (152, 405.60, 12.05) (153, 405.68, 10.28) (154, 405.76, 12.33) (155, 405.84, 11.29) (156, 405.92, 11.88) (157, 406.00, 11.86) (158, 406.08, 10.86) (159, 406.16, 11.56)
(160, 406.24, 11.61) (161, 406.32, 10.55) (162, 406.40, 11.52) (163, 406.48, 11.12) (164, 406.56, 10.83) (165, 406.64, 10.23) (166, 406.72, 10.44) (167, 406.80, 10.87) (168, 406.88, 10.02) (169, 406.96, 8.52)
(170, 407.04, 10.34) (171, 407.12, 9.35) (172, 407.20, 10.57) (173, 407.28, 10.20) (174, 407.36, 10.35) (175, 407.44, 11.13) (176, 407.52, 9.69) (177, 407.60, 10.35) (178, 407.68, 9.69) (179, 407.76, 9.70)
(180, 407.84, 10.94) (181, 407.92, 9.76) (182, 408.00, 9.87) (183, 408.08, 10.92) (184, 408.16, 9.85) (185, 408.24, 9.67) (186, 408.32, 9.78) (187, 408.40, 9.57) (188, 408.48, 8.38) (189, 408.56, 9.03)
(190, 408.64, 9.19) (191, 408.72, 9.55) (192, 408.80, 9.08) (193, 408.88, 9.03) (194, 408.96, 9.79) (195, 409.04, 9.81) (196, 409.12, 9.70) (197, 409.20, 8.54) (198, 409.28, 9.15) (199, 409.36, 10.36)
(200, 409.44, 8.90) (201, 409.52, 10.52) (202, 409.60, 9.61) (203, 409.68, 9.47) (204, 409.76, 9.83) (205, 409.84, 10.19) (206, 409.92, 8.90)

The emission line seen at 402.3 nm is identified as C IV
